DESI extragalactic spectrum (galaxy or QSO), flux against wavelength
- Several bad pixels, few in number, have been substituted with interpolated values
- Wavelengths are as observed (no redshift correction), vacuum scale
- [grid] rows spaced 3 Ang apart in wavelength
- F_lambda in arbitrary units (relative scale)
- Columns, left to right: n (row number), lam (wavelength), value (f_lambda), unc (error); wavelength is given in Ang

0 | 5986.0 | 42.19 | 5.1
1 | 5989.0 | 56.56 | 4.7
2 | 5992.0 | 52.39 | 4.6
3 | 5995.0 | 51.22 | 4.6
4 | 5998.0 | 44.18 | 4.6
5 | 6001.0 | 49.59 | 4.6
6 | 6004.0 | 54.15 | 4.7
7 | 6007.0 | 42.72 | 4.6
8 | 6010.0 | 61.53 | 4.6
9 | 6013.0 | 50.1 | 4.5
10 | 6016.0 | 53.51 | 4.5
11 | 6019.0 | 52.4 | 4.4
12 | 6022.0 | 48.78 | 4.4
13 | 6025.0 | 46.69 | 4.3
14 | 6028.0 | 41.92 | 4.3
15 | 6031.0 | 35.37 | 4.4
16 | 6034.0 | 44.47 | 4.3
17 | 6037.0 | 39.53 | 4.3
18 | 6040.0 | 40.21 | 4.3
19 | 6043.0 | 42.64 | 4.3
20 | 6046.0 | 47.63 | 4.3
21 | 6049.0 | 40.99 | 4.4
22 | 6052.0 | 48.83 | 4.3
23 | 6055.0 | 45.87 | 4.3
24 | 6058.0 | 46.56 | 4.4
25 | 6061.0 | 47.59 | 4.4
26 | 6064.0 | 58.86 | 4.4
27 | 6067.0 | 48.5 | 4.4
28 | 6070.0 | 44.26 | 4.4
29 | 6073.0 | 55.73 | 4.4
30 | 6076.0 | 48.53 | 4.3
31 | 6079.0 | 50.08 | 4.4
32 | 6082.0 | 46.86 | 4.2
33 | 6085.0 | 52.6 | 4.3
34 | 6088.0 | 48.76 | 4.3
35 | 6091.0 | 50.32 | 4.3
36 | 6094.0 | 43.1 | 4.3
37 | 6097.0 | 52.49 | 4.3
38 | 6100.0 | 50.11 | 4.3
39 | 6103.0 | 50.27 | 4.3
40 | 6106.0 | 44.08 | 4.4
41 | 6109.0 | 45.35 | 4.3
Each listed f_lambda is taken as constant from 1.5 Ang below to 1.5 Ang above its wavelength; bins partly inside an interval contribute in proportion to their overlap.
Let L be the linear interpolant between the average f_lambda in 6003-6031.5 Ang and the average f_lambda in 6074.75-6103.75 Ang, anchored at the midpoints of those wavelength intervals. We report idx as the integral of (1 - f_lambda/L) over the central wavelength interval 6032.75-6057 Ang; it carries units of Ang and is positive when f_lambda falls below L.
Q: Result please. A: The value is 2.6 Ang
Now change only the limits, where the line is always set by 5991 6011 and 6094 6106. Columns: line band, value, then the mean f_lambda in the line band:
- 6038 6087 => 1.8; 47.8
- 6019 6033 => 1.7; 44.2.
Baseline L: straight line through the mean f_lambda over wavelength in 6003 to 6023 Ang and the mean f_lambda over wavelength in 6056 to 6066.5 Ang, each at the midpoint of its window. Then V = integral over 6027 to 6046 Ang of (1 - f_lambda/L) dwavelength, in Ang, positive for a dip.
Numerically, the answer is 3.7 Ang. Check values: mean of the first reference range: 51.9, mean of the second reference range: 50.5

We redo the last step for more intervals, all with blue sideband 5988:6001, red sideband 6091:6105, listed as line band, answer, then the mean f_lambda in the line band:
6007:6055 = 3.76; 46.2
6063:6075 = -0.48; 51.4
